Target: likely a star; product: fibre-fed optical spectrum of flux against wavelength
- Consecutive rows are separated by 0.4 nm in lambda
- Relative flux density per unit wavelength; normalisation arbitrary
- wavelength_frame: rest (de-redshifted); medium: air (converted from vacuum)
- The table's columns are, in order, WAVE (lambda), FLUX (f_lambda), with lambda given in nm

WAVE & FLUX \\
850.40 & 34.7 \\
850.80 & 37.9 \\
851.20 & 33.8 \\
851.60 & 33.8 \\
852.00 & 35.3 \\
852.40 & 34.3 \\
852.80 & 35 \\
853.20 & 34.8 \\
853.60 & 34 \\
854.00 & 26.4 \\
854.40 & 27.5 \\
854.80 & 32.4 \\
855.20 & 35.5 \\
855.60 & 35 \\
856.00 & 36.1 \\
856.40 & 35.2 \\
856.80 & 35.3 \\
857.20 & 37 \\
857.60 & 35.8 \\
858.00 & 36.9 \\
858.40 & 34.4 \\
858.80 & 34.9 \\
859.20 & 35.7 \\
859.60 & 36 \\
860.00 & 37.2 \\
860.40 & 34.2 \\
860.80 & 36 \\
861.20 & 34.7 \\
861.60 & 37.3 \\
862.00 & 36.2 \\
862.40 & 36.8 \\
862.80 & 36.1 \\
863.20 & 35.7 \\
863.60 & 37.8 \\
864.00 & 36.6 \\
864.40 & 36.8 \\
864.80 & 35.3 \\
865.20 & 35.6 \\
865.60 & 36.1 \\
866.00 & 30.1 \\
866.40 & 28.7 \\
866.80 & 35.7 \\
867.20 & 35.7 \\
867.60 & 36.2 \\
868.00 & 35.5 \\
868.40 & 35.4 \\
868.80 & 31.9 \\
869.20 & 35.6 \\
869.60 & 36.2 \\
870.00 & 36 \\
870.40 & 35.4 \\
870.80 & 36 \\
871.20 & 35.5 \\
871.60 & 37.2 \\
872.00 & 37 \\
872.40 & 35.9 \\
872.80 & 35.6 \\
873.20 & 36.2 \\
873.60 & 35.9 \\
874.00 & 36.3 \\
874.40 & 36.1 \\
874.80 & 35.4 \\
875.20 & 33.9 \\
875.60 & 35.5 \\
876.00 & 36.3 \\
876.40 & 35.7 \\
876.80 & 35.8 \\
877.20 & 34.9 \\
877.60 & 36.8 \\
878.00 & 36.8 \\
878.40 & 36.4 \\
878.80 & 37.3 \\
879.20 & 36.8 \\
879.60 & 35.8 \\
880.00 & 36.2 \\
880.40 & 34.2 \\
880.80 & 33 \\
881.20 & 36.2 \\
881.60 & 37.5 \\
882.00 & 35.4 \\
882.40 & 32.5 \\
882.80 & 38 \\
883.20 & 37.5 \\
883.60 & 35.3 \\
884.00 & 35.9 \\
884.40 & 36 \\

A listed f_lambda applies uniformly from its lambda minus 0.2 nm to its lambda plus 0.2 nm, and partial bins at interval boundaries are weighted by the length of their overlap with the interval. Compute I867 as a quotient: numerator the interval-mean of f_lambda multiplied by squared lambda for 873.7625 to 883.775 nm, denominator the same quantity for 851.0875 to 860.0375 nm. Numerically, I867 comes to 1.10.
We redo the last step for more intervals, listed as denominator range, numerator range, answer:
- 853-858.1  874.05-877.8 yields 1.10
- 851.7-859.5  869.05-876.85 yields 1.09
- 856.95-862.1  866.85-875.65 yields 1.02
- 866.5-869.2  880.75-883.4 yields 1.06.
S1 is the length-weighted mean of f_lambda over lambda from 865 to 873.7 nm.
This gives 35.1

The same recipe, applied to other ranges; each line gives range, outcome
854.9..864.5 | 35.9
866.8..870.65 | 35.4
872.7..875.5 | 35.6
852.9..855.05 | 31.3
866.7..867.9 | 35.8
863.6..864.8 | 36.7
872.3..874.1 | 36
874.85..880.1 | 36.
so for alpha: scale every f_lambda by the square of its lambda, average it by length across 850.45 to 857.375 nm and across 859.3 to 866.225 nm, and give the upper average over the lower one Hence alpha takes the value 1.1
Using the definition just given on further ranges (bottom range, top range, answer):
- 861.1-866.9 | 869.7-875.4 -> 1.04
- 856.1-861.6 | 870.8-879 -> 1.05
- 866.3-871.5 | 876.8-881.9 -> 1.05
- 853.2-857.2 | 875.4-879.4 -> 1.14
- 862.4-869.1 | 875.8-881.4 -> 1.06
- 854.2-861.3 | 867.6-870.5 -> 1.03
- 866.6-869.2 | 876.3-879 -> 1.06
